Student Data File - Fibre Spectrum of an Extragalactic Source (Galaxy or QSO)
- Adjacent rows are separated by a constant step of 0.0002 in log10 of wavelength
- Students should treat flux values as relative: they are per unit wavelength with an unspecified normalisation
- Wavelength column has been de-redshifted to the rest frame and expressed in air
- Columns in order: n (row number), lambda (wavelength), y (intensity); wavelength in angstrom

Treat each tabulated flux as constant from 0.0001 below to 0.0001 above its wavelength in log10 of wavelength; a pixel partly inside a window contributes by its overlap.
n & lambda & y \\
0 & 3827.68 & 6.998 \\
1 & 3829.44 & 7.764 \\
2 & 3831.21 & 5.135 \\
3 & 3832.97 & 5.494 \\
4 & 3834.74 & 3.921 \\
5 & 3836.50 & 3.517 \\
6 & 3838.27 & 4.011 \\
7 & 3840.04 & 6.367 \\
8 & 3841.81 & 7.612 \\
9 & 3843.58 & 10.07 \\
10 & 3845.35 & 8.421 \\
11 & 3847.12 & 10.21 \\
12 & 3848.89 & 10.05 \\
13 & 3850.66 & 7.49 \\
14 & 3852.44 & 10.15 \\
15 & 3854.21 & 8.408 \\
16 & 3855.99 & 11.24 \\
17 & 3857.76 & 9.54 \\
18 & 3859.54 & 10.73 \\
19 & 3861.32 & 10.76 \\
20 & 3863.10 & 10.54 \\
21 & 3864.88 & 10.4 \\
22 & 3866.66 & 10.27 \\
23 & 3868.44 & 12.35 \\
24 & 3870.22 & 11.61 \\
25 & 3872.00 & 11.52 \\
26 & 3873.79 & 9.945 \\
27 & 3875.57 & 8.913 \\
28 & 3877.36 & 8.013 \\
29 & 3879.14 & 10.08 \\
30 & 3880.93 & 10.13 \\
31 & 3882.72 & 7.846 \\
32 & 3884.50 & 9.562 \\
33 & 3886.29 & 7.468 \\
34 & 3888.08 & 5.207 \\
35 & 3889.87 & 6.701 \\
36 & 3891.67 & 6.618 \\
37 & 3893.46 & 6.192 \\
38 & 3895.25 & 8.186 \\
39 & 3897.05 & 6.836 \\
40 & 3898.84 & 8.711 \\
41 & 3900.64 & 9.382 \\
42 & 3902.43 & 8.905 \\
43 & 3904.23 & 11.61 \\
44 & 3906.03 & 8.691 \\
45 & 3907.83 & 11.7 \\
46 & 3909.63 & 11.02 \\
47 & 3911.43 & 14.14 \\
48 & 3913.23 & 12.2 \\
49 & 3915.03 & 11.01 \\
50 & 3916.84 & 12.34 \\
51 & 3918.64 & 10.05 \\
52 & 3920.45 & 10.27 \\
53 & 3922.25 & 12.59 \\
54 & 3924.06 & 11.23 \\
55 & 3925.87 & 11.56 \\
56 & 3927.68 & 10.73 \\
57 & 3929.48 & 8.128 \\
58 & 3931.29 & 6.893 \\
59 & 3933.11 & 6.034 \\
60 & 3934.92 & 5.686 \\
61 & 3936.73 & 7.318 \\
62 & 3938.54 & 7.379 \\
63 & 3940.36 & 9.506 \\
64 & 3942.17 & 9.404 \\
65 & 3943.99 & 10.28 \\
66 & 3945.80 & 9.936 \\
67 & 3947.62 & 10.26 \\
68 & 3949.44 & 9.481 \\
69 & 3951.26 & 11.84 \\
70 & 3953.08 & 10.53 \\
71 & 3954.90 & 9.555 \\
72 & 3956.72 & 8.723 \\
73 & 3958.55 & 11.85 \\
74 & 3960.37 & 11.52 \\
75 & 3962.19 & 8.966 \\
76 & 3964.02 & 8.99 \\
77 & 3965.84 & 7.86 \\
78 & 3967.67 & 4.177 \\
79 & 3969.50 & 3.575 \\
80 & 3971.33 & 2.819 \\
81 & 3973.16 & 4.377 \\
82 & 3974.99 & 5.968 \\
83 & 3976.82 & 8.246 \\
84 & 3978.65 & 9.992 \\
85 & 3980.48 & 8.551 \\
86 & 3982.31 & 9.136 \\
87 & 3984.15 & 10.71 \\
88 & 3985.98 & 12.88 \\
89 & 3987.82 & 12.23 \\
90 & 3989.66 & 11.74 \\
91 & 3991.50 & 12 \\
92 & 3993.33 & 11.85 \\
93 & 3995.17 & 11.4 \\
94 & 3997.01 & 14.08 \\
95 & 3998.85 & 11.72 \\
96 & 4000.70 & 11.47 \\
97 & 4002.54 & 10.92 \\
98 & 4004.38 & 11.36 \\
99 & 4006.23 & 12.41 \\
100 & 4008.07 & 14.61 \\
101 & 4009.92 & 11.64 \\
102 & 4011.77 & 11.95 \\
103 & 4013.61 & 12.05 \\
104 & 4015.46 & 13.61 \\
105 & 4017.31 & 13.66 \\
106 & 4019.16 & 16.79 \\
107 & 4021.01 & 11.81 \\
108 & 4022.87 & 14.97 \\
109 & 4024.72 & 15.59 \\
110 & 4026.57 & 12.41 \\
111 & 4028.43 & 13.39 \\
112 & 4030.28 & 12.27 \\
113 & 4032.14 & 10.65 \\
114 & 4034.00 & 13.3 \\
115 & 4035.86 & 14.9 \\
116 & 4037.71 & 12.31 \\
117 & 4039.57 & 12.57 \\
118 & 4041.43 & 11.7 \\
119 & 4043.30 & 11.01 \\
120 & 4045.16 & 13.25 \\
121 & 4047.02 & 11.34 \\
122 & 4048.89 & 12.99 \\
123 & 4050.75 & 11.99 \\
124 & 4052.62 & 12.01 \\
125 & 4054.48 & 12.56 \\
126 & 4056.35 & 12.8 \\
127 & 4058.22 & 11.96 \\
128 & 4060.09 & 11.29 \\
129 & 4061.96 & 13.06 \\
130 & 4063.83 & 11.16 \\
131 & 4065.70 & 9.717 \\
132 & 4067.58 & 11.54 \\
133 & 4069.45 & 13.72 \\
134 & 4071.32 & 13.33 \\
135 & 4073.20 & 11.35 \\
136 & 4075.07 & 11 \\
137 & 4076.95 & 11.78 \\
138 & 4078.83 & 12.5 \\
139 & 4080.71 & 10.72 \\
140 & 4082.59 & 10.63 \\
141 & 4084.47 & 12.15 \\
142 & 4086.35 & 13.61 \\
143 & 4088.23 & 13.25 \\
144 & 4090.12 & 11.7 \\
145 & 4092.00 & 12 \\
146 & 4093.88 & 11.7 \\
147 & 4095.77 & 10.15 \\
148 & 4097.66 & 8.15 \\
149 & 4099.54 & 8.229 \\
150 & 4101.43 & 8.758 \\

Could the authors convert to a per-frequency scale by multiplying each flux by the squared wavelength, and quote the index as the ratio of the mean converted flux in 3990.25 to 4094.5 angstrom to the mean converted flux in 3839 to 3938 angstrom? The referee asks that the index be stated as 1.4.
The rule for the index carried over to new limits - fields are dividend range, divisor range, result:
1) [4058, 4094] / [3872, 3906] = 1.55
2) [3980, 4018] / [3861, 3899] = 1.42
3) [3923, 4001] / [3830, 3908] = 1.13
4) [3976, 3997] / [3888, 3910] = 1.35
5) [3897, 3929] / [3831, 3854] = 1.55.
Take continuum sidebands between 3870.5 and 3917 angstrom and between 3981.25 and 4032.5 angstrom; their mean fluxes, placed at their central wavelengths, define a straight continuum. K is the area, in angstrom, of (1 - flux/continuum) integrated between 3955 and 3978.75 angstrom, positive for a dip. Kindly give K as 8.1 angstrom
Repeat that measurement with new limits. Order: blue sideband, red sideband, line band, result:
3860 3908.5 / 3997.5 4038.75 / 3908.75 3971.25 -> 6.96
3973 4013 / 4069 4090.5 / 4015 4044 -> -4.35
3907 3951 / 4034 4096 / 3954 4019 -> 3.86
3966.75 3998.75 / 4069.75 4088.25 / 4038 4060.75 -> -2.06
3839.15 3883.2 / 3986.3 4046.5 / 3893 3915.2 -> 1.32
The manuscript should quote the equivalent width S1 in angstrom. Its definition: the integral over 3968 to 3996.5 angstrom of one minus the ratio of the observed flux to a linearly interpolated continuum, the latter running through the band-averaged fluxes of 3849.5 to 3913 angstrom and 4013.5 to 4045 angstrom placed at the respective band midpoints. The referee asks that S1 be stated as 7.2 angstrom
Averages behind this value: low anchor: 9.48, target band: 9.01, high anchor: 13.1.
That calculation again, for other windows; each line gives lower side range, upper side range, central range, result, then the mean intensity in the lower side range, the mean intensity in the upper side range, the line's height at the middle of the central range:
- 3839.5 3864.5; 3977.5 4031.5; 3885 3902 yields 4.8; 9.46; 12.3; 10.2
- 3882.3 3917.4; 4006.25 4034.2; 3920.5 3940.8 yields 2.6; 9.21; 13.2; 10.2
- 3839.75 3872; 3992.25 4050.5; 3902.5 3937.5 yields 2.6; 9.9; 12.7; 11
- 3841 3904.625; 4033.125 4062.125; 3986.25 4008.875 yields -1.3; 9.19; 12.4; 11.5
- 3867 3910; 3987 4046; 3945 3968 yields 2.7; 9.04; 12.7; 11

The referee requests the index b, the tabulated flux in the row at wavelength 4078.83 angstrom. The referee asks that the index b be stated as 12.5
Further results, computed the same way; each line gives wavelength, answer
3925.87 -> 11.56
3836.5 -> 3.517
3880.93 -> 10.13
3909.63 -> 11.02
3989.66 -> 11.74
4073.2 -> 11.35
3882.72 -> 7.846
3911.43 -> 14.14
